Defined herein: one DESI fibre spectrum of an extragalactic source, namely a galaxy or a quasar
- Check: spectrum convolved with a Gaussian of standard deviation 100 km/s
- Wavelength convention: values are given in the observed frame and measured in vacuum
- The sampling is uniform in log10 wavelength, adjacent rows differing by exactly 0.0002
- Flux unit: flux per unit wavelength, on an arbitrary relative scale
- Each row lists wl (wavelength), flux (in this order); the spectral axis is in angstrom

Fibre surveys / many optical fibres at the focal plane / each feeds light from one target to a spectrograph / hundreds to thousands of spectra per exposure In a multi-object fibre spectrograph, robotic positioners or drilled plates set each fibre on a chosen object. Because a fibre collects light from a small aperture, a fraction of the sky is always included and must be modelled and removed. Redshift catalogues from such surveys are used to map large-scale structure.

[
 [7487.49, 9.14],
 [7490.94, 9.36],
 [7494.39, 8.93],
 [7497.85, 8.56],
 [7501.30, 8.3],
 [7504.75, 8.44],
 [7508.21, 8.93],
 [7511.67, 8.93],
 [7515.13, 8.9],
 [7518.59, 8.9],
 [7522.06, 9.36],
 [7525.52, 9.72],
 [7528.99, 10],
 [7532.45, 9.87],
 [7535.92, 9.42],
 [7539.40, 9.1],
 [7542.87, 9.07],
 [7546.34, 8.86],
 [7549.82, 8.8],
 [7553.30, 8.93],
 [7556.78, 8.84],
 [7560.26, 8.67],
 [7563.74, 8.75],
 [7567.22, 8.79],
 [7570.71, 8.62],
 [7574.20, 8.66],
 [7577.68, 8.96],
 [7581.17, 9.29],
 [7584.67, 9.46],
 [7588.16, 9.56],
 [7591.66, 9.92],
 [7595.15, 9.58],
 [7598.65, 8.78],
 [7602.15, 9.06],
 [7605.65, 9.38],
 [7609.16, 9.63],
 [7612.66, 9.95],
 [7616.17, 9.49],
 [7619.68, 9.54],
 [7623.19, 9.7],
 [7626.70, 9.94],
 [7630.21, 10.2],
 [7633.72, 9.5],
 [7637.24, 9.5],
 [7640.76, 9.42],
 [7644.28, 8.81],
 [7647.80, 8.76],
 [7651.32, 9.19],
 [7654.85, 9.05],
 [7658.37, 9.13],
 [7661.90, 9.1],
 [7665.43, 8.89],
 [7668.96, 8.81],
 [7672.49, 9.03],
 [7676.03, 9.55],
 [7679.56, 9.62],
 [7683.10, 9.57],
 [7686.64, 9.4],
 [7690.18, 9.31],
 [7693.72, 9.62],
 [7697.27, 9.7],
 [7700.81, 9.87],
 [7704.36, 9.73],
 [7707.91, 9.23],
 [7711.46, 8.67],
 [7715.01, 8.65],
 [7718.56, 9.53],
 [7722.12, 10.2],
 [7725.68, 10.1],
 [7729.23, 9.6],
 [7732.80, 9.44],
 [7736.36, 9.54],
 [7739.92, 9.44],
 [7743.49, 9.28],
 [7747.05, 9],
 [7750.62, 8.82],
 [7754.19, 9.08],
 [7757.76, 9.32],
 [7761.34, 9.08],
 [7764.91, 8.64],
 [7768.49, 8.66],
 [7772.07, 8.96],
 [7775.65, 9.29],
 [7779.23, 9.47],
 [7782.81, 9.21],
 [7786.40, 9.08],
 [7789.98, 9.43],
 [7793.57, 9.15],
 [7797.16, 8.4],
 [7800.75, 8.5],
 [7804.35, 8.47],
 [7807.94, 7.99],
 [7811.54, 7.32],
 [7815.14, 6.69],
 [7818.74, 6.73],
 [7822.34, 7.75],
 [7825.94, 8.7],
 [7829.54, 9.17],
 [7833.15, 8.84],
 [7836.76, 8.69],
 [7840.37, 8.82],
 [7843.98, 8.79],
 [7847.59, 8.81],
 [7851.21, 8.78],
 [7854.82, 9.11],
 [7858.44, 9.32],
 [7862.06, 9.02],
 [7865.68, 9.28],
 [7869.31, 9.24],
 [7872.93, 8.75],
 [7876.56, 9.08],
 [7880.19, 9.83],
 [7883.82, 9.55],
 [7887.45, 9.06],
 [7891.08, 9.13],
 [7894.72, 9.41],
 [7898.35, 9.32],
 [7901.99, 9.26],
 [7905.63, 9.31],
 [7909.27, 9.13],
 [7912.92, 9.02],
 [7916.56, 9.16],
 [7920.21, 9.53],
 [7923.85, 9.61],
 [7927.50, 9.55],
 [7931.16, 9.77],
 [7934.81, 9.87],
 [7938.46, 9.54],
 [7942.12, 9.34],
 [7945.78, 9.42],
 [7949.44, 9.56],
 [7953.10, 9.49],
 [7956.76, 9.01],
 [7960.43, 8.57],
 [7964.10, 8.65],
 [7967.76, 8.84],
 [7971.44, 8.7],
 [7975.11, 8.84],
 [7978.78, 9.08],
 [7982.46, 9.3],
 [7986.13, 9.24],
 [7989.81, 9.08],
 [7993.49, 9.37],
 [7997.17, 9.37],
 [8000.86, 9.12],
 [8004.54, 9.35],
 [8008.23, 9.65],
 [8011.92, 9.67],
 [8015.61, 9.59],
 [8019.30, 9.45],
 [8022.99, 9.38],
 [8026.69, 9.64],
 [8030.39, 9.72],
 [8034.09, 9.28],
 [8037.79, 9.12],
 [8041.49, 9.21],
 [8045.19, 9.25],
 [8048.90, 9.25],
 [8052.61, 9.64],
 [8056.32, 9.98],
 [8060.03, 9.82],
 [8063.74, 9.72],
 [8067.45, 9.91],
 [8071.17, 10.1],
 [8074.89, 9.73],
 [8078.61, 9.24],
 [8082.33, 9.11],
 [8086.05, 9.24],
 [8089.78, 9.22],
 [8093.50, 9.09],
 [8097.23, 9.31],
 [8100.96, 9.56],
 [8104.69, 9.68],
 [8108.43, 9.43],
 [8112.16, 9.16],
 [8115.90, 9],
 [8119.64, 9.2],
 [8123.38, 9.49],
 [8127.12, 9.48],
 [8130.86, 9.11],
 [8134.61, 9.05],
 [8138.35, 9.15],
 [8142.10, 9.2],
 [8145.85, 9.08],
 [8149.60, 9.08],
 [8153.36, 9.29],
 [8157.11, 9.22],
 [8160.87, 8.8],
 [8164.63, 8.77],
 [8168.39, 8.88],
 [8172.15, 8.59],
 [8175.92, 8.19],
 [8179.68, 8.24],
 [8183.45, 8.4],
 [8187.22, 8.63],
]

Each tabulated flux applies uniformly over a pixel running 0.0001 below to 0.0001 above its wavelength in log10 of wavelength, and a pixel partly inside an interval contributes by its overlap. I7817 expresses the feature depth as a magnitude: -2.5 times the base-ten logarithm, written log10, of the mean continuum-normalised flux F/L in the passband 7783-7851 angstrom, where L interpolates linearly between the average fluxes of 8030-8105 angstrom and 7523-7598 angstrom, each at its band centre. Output 0.110 mag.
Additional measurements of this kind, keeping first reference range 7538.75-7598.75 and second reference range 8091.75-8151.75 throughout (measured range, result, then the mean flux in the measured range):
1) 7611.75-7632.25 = -0.08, 9.79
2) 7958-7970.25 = 0.06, 8.7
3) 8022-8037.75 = -0.03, 9.46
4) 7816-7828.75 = 0.18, 7.77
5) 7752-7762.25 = 0.00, 9.15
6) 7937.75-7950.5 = -0.03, 9.45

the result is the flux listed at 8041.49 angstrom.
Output 9.21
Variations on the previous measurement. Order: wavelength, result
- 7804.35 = 8.47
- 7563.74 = 8.75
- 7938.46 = 9.54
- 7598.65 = 8.78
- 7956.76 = 9.01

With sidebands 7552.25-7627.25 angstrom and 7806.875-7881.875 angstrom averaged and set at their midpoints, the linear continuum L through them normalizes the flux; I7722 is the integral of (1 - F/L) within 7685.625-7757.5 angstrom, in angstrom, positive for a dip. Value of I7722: -4.0 angstrom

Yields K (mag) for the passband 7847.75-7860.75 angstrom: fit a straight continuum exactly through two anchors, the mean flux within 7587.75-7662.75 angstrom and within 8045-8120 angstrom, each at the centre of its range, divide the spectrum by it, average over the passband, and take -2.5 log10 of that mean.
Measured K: 0.05 mag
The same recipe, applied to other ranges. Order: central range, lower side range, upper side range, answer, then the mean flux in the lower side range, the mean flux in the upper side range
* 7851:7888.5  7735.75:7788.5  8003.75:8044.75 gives 0.01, 9.12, 9.46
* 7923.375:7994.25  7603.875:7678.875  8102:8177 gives 0.00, 9.36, 9.11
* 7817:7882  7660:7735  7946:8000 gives 0.05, 9.41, 9.09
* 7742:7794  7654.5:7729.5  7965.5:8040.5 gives 0.03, 9.38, 9.29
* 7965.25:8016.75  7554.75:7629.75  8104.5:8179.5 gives -0.01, 9.28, 9.06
